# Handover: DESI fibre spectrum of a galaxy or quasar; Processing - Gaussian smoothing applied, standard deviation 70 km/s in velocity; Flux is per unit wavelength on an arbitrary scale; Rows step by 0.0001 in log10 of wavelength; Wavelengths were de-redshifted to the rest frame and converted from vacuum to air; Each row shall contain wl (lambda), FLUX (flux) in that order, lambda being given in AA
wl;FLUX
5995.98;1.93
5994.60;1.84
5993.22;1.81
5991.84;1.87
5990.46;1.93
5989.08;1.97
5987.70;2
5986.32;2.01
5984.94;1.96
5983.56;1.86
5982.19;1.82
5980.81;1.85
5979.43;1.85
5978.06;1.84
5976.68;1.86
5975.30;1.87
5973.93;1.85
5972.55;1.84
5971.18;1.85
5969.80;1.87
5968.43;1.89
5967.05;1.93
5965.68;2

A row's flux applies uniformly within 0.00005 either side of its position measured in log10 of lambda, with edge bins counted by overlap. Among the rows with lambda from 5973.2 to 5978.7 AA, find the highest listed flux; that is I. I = 1.87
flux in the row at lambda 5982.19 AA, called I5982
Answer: 1.82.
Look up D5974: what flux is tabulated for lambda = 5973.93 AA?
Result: 1.85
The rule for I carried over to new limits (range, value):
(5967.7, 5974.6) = 1.89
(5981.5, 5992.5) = 2.01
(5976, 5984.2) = 1.86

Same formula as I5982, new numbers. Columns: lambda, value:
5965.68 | 2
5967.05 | 1.93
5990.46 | 1.93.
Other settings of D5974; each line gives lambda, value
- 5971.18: 1.85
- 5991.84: 1.87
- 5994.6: 1.84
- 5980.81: 1.85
